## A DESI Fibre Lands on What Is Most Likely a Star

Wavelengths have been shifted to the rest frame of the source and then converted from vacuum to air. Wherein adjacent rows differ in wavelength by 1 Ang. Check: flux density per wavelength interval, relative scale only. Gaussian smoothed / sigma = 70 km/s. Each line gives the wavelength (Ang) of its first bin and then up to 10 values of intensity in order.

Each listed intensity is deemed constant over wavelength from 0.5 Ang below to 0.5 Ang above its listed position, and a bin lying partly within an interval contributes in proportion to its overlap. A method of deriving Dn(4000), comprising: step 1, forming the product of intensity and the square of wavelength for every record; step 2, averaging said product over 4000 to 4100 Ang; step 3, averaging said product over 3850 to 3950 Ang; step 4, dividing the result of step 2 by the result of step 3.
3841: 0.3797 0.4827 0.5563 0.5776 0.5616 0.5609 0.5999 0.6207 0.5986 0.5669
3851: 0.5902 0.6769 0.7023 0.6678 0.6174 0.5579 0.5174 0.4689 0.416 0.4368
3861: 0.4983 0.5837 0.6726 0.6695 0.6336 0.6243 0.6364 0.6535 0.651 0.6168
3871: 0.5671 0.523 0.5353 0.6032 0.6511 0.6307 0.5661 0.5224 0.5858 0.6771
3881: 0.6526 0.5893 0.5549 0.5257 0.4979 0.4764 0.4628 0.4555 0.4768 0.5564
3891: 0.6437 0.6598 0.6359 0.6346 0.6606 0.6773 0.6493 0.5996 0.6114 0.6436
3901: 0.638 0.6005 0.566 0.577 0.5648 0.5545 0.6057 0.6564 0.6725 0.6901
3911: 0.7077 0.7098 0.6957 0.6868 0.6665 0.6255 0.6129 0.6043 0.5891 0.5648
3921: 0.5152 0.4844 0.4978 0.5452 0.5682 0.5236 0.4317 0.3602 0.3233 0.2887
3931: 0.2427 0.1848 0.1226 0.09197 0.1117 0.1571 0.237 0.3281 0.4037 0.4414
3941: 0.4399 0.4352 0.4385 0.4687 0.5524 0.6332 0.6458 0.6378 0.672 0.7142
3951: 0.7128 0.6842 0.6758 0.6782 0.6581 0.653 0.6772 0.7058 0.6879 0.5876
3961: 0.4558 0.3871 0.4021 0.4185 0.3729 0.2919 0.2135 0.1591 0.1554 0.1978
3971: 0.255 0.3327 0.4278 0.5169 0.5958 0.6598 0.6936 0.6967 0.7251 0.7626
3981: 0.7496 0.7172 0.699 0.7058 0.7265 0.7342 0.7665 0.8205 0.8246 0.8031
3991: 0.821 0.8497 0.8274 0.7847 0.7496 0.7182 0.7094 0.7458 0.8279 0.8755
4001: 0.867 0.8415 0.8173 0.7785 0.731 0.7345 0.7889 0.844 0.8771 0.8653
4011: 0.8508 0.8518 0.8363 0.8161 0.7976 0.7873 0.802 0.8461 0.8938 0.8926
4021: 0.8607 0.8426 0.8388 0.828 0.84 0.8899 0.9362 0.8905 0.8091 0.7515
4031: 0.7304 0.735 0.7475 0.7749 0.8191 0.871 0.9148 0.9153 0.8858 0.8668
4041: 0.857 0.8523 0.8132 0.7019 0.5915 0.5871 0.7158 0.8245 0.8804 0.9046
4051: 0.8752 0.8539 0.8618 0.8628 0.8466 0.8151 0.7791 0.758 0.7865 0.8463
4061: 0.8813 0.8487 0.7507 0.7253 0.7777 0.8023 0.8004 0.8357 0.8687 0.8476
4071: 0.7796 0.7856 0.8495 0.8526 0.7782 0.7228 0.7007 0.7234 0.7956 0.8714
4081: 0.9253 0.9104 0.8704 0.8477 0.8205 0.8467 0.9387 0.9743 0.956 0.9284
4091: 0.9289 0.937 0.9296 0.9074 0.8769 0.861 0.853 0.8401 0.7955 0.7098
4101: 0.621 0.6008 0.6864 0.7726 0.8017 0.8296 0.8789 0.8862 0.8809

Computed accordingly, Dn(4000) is 1.6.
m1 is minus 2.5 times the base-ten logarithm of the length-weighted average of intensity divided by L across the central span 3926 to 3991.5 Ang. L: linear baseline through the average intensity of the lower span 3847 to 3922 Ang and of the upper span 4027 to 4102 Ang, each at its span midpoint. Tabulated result 0.34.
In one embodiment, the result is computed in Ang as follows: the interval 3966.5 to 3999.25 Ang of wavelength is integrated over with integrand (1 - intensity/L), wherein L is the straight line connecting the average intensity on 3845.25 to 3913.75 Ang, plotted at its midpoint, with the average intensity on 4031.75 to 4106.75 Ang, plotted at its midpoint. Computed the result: 4.0 Ang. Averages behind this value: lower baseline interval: 0.597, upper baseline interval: 0.821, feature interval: 0.634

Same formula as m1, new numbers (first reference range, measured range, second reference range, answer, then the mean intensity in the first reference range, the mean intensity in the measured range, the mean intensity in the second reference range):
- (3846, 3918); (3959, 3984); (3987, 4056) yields 0.46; 0.6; 0.487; 0.818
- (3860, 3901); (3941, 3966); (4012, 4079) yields 0.20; 0.593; 0.573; 0.815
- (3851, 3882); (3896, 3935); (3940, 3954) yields 0.12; 0.594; 0.53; 0.591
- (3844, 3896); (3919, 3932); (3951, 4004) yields 0.35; 0.584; 0.441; 0.631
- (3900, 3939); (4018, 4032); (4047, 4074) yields -0.14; 0.49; 0.842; 0.823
